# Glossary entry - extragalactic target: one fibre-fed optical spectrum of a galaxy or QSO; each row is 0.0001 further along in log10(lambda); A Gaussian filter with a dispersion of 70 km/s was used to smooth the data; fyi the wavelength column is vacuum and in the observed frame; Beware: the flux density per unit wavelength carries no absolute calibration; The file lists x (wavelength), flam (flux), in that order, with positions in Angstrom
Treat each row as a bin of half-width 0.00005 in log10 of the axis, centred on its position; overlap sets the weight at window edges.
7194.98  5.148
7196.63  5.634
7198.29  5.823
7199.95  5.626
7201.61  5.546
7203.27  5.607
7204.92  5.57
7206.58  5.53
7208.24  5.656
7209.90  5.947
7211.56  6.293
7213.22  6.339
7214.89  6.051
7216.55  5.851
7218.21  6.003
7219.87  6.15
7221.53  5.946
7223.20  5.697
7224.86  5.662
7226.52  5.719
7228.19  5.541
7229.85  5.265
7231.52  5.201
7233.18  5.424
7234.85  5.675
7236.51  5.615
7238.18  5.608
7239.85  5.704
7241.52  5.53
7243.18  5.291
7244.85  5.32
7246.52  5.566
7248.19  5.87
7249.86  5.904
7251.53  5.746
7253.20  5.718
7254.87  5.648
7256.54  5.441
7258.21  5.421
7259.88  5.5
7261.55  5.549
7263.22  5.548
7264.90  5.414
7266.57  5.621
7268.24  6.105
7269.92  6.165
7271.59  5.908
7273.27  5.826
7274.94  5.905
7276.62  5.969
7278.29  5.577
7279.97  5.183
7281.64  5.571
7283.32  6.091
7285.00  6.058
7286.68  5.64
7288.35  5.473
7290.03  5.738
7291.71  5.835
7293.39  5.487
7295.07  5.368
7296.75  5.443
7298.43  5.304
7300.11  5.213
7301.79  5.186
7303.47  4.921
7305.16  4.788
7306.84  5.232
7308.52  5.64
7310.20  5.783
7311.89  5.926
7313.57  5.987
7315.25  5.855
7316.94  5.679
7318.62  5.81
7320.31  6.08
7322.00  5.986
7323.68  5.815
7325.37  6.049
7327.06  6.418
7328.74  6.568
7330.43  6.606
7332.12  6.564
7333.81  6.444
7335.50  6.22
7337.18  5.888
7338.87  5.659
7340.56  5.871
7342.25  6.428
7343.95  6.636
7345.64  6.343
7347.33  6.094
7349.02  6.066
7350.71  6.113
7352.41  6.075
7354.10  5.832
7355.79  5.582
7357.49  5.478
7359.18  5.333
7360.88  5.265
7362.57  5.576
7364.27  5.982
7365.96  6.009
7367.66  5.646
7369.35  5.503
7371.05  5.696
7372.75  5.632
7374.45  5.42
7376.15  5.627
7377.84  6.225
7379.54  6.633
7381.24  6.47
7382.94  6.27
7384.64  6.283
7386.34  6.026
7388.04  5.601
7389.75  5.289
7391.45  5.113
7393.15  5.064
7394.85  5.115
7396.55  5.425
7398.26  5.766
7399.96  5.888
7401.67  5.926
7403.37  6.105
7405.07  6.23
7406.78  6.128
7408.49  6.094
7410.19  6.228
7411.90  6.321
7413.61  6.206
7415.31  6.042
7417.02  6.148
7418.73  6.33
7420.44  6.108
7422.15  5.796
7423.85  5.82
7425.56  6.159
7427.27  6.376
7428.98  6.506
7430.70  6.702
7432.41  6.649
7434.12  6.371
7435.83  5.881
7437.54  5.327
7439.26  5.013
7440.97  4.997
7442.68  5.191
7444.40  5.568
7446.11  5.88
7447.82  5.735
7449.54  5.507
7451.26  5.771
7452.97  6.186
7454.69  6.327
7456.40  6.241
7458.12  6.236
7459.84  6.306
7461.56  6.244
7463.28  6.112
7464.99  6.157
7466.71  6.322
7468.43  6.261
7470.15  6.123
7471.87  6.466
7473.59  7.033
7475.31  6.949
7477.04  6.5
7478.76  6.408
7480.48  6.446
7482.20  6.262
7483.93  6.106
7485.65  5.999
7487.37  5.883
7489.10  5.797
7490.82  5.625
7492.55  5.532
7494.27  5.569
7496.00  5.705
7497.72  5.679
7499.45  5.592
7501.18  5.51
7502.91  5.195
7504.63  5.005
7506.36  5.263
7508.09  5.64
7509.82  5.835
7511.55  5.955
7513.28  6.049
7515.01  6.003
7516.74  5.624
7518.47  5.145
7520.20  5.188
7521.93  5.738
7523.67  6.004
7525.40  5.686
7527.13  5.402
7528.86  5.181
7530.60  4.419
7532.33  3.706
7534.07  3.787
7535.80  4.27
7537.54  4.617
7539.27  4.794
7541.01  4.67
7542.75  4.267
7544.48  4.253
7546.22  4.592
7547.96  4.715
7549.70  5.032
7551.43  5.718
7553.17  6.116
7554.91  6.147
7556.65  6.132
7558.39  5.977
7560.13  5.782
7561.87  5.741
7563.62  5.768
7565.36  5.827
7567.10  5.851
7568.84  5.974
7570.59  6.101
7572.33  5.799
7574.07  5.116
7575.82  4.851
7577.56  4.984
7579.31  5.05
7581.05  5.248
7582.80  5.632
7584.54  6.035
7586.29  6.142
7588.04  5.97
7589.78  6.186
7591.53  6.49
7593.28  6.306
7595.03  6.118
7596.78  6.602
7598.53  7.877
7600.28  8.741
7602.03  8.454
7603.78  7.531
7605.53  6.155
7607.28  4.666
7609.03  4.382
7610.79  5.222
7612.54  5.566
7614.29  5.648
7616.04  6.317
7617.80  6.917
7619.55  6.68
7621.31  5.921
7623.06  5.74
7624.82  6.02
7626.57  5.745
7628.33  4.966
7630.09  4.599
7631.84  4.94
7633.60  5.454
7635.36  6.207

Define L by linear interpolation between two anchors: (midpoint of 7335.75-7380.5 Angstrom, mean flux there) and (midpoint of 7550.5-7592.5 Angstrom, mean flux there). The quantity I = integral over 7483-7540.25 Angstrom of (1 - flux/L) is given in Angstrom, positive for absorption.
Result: 4.2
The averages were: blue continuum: 5.88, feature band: 5.38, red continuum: 5.78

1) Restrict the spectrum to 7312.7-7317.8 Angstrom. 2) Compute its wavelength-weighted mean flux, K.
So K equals 5.85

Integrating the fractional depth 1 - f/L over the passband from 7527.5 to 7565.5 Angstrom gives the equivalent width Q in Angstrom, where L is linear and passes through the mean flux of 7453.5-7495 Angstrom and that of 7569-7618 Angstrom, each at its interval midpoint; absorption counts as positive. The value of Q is 6.6 Angstrom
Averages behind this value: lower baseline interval 6.21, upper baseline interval 6.06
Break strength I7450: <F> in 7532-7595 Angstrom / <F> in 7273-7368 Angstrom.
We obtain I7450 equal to 0.9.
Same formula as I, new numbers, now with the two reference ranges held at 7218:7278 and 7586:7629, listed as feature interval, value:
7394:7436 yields -1.08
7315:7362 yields -1.69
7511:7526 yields 1.00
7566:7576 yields 0.85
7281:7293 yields -0.07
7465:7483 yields -1.26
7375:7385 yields -0.58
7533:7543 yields 2.85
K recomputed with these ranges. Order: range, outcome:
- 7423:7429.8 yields 6.22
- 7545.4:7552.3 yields 5.02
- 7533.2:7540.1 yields 4.37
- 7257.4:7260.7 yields 5.46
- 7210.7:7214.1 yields 6.29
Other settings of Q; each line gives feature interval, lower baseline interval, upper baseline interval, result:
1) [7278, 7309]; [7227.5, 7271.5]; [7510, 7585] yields 0.6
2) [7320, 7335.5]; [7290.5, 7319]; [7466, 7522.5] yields -2.1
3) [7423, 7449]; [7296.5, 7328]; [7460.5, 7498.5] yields 0.6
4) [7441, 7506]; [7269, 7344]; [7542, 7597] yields -3.1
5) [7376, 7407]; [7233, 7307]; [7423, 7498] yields 0.1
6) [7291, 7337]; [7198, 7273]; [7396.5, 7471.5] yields 0.3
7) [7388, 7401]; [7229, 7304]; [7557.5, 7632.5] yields 0.7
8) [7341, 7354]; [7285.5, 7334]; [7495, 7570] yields -1.2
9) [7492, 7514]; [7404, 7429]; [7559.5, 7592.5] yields 1.3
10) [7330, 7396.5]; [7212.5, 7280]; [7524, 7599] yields -3.2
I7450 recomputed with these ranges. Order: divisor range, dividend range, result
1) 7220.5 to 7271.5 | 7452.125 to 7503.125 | 1.09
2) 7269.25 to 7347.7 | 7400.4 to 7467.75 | 1.03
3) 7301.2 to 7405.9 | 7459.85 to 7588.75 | 0.96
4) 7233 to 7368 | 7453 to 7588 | 0.98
